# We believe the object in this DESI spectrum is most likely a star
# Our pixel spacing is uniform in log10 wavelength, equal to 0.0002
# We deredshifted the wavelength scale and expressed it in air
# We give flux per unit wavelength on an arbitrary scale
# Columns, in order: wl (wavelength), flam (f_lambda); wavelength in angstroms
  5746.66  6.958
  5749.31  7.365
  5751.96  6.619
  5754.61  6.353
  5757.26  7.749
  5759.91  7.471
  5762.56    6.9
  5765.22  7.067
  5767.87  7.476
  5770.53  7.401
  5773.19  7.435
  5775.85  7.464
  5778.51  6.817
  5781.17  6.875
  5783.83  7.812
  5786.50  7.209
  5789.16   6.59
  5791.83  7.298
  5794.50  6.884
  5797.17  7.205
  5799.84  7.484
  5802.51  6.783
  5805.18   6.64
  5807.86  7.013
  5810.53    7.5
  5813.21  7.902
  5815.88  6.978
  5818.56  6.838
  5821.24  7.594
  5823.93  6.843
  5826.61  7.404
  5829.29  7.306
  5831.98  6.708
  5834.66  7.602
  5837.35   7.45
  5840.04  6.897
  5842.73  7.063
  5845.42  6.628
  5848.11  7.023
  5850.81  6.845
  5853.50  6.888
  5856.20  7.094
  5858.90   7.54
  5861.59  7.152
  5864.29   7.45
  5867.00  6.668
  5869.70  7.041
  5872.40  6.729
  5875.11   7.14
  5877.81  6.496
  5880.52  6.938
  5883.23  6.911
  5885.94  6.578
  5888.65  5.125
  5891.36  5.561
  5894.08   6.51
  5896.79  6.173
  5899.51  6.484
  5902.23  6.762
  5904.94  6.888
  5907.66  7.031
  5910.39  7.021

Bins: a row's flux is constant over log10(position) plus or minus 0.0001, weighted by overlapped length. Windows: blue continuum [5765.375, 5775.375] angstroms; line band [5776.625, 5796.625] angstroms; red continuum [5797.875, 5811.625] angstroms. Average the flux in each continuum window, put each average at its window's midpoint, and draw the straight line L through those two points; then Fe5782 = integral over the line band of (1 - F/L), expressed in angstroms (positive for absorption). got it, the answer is 0.4 angstroms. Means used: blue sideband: 7.4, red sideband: 7.08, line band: 7.08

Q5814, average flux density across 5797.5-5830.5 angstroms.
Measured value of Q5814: 7.19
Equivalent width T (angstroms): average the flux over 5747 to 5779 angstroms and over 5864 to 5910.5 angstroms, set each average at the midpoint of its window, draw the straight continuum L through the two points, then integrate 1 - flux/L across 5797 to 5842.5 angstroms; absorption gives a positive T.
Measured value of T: -1.7 angstroms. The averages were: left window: 7.18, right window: 6.61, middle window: 7.18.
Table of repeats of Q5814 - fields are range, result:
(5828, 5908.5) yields 6.82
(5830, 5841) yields 7.18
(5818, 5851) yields 7.11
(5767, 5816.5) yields 7.2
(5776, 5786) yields 7.21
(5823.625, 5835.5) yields 7.19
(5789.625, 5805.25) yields 7.06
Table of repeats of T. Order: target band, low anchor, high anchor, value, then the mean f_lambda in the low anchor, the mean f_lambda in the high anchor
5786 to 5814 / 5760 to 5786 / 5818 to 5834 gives 0.3 angstroms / 7.26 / 7.15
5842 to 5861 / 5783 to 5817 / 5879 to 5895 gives -1.1 angstroms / 7.17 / 6.26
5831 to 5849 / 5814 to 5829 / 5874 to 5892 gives -0.3 angstroms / 7.17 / 6.42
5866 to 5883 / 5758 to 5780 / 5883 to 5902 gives -1.4 angstroms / 7.26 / 6.18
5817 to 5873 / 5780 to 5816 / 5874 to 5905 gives -2.4 angstroms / 7.16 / 6.44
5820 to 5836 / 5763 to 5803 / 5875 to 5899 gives -1.0 angstroms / 7.19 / 6.35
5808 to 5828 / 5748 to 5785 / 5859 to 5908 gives -0.9 angstroms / 7.2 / 6.66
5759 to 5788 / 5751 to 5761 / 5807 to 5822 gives -0.5 angstroms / 7.06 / 7.31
